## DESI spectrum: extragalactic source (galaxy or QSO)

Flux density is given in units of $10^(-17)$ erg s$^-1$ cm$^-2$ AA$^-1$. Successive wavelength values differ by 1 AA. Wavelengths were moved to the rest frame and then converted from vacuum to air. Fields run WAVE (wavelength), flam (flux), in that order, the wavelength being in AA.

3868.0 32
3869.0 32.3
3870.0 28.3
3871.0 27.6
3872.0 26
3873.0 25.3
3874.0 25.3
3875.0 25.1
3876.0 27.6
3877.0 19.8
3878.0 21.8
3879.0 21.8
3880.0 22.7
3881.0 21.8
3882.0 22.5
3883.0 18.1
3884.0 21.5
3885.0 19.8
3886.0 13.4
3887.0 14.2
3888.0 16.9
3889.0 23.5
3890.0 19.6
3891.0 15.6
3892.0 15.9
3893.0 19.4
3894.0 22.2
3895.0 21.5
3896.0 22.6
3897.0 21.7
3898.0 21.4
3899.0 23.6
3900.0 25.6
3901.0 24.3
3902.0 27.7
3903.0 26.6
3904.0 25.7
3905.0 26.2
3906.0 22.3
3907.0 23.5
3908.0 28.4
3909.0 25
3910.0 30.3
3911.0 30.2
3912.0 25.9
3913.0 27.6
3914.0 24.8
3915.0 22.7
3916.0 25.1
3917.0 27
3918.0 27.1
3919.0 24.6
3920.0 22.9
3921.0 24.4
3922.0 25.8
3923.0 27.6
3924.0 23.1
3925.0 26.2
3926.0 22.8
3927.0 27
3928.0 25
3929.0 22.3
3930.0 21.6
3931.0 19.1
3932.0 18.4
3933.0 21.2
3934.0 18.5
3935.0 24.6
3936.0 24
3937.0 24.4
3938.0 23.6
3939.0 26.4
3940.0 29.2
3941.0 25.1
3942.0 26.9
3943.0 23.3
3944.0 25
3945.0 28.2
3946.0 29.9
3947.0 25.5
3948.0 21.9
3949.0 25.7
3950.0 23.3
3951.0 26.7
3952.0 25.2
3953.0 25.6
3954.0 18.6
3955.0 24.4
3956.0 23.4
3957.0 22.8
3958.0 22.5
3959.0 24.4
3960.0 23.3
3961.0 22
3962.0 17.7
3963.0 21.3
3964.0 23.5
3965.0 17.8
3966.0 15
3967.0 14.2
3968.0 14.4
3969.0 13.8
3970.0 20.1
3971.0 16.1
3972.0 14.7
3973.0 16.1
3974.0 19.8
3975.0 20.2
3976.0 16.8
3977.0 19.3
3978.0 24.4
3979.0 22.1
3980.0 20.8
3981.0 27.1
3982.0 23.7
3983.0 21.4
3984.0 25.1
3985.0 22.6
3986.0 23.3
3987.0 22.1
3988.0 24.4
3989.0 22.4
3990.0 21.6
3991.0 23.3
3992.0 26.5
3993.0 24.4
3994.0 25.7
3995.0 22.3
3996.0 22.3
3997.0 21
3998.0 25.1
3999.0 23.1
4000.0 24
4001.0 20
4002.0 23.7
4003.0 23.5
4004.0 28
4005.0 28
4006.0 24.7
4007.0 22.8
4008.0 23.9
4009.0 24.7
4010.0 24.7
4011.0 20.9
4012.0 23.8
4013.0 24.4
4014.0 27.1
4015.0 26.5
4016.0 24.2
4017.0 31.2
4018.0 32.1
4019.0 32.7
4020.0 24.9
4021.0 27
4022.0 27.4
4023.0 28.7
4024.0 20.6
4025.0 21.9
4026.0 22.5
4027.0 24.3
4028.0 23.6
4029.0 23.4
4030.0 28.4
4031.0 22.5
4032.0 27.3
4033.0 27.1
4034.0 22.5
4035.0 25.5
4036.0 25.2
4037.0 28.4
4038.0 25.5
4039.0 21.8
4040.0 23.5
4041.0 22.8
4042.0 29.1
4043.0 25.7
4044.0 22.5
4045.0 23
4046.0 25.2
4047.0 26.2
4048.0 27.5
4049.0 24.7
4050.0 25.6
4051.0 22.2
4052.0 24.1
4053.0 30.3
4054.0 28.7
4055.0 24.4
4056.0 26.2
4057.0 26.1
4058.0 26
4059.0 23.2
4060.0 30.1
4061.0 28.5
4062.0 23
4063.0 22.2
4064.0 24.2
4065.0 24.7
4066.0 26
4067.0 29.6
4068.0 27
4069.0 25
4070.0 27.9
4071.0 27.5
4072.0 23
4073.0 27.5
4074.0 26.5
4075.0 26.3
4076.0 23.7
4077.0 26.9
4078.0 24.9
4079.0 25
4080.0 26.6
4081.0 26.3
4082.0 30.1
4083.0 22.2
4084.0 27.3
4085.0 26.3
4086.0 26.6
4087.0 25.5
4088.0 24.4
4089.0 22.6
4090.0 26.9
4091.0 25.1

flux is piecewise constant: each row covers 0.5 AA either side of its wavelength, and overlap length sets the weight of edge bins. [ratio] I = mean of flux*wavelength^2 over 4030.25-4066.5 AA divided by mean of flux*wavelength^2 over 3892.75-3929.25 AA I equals 1.09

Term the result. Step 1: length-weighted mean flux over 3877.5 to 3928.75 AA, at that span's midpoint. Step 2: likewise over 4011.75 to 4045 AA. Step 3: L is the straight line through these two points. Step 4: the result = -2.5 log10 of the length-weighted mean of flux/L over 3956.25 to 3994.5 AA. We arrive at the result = 0.17 mag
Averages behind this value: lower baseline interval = 23.3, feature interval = 21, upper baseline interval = 25.6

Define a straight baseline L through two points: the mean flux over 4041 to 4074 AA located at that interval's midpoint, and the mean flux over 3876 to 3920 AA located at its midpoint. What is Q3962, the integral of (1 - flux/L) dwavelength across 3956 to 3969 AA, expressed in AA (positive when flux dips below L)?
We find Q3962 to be 2.3 AA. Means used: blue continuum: 22.9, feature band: 19.8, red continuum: 25.8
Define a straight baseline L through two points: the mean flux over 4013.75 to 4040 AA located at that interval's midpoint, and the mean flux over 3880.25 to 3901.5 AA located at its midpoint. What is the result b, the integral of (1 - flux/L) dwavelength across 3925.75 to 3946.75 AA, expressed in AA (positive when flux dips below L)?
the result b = -1.9 AA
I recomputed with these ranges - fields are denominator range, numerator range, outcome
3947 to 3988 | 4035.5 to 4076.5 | 1.27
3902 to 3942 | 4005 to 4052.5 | 1.07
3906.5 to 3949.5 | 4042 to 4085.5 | 1.11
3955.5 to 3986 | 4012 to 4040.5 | 1.30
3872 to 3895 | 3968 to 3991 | 1.05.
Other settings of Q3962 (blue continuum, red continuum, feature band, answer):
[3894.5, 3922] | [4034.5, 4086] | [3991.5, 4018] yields 0.9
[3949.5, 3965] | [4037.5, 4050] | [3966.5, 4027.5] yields 1.8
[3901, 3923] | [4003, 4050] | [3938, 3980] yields 6.2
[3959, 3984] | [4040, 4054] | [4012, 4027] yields -2.0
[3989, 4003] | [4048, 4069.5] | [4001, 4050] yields -1.6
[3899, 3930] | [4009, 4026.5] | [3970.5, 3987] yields 3.1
